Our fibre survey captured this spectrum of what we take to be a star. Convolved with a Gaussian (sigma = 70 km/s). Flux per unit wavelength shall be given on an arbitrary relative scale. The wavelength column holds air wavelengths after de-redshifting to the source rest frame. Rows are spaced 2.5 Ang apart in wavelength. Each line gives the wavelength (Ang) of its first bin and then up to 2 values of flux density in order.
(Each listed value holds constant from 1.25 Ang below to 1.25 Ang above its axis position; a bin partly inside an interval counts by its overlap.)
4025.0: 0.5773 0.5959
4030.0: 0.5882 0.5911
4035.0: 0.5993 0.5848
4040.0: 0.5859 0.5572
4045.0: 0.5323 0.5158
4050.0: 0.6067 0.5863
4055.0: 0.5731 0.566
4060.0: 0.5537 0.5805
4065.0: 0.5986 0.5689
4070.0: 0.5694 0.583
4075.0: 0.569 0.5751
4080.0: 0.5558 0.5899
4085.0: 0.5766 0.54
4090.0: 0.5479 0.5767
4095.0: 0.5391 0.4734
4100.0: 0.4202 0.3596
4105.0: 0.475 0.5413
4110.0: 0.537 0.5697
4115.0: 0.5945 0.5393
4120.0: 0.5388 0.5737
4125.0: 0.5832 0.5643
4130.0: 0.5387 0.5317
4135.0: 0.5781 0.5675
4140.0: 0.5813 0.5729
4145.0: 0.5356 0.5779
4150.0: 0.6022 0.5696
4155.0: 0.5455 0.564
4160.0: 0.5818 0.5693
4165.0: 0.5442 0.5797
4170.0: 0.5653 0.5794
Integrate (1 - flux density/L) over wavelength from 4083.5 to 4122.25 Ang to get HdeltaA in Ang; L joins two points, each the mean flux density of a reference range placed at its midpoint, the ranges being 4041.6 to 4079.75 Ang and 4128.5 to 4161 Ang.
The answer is 3.0 Ang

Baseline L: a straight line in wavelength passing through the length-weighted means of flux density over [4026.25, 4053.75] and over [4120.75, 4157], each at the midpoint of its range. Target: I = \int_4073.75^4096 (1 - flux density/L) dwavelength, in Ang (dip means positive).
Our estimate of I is 0.31 Ang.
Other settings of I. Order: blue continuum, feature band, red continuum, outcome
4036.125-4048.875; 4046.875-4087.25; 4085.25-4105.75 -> -3.5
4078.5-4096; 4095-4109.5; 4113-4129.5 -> 2.5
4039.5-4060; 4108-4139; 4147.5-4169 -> 0.5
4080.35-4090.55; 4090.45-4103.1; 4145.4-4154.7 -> 1.8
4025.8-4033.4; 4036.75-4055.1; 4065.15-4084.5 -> 0.6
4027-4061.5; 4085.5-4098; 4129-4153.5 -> 0.6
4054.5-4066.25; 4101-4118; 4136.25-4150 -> 1.7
